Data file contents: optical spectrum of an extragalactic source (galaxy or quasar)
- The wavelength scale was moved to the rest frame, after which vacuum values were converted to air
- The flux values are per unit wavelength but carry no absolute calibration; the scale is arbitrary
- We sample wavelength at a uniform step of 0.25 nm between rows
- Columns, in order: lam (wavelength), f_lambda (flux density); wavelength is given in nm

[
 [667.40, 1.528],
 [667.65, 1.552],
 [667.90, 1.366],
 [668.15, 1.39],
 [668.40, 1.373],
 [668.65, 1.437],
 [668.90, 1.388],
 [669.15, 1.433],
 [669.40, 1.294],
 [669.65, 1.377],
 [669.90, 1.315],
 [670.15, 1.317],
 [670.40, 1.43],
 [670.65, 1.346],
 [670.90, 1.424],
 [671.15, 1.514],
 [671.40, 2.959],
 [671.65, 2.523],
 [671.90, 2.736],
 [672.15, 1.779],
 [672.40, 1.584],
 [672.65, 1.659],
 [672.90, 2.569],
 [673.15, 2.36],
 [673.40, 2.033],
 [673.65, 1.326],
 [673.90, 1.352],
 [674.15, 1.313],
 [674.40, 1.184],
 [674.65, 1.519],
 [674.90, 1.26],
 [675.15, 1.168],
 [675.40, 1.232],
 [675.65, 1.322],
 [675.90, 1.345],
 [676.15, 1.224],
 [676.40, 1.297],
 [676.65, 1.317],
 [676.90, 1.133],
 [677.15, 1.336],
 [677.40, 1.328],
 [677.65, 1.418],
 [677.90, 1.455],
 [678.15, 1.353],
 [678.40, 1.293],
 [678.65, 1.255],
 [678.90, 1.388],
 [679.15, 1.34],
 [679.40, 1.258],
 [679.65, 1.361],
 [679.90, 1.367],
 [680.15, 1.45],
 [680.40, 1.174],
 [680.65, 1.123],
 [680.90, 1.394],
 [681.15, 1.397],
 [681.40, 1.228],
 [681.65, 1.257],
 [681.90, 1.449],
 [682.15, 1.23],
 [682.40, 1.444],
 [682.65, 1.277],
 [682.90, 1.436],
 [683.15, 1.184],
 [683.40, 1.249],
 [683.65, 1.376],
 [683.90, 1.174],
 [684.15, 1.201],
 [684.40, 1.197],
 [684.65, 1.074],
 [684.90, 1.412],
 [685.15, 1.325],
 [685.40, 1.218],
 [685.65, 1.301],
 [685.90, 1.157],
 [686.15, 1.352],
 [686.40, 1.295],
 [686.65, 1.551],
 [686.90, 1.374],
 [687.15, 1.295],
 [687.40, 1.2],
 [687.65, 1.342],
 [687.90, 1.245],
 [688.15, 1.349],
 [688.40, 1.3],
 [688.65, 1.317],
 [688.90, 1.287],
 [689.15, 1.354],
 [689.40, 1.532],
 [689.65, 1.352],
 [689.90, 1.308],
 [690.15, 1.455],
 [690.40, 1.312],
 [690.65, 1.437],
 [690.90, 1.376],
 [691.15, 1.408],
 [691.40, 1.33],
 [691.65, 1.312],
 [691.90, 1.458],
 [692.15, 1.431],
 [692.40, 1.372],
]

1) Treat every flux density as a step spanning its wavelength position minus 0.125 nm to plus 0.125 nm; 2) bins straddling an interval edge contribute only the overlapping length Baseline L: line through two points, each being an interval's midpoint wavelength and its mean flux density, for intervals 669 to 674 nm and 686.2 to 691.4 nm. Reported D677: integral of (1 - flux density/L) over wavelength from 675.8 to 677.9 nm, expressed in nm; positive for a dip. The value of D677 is 0.42 nm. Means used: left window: 1.77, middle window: 1.31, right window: 1.35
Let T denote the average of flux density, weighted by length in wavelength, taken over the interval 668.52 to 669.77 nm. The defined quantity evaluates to 1.39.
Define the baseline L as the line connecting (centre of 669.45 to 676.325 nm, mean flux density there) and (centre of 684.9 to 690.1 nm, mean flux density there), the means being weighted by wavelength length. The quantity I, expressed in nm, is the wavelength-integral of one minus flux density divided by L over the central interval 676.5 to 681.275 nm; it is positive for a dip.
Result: 0.58 nm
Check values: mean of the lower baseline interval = 1.63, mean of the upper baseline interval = 1.33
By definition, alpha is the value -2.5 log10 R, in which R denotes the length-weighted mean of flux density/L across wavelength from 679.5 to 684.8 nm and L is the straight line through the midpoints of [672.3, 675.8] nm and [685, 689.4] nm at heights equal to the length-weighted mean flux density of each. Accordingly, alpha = 0.10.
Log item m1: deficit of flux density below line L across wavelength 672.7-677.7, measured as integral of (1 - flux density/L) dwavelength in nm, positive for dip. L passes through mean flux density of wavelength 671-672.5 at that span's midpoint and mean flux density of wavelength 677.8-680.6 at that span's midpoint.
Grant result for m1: 0.95 nm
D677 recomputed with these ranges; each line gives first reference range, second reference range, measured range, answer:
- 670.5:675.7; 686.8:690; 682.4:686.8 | 0.43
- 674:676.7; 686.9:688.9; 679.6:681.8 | -0.02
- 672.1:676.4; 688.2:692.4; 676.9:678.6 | 0.18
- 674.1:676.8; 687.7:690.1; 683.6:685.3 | 0.10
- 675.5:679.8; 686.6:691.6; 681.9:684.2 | 0.06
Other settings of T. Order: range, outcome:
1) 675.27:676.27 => 1.28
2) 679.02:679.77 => 1.32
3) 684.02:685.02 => 1.22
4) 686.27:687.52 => 1.34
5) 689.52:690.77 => 1.37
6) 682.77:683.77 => 1.31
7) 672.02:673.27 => 1.99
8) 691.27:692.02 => 1.37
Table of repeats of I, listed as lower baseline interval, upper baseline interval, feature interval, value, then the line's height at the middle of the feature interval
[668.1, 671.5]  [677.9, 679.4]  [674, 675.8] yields 0.14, 1.4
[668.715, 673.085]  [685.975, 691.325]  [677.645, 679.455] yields 0.27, 1.58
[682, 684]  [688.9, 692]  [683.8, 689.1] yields 0.21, 1.34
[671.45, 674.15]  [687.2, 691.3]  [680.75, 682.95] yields 0.40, 1.64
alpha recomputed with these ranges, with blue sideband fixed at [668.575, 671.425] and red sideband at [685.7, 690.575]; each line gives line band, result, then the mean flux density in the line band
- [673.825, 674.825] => 0.08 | 1.34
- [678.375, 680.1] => 0.06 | 1.33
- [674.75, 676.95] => 0.13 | 1.26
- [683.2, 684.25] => 0.10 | 1.25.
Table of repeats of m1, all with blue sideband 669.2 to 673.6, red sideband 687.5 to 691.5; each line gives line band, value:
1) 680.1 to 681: 0.18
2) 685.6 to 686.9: 0.09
